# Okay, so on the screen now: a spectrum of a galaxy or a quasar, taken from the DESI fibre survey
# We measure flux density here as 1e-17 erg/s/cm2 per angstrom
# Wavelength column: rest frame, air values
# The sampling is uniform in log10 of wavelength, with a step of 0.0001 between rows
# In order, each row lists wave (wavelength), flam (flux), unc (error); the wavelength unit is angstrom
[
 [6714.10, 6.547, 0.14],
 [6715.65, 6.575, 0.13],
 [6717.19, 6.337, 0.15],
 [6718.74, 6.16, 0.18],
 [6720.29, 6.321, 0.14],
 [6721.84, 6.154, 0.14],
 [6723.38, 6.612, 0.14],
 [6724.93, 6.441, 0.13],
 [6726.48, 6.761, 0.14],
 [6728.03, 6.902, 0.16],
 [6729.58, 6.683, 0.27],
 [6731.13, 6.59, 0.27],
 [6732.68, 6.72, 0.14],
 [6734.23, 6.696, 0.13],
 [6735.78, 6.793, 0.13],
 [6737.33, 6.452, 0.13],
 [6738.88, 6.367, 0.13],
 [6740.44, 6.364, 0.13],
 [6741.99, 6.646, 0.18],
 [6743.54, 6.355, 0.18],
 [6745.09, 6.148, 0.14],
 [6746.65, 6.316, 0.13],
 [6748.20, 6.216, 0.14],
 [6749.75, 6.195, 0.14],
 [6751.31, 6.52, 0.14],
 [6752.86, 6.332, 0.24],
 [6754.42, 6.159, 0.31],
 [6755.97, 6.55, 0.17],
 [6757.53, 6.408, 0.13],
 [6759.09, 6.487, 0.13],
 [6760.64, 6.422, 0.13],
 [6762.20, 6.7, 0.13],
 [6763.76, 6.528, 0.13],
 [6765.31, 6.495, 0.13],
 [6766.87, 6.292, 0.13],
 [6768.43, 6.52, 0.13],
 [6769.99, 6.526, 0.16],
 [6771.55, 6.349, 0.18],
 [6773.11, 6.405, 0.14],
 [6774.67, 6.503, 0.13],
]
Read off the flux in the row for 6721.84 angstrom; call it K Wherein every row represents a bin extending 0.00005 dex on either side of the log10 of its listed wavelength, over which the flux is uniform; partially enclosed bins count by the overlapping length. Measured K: 6.154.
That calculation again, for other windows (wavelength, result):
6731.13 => 6.59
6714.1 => 6.547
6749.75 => 6.195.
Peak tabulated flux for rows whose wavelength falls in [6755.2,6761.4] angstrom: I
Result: 6.55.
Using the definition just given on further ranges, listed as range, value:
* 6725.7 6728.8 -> 6.902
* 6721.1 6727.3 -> 6.761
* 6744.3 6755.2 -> 6.52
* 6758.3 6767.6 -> 6.7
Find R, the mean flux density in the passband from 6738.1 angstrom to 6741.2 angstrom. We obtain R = 6.35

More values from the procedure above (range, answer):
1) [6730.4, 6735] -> 6.67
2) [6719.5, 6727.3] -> 6.46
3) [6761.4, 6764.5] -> 6.6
